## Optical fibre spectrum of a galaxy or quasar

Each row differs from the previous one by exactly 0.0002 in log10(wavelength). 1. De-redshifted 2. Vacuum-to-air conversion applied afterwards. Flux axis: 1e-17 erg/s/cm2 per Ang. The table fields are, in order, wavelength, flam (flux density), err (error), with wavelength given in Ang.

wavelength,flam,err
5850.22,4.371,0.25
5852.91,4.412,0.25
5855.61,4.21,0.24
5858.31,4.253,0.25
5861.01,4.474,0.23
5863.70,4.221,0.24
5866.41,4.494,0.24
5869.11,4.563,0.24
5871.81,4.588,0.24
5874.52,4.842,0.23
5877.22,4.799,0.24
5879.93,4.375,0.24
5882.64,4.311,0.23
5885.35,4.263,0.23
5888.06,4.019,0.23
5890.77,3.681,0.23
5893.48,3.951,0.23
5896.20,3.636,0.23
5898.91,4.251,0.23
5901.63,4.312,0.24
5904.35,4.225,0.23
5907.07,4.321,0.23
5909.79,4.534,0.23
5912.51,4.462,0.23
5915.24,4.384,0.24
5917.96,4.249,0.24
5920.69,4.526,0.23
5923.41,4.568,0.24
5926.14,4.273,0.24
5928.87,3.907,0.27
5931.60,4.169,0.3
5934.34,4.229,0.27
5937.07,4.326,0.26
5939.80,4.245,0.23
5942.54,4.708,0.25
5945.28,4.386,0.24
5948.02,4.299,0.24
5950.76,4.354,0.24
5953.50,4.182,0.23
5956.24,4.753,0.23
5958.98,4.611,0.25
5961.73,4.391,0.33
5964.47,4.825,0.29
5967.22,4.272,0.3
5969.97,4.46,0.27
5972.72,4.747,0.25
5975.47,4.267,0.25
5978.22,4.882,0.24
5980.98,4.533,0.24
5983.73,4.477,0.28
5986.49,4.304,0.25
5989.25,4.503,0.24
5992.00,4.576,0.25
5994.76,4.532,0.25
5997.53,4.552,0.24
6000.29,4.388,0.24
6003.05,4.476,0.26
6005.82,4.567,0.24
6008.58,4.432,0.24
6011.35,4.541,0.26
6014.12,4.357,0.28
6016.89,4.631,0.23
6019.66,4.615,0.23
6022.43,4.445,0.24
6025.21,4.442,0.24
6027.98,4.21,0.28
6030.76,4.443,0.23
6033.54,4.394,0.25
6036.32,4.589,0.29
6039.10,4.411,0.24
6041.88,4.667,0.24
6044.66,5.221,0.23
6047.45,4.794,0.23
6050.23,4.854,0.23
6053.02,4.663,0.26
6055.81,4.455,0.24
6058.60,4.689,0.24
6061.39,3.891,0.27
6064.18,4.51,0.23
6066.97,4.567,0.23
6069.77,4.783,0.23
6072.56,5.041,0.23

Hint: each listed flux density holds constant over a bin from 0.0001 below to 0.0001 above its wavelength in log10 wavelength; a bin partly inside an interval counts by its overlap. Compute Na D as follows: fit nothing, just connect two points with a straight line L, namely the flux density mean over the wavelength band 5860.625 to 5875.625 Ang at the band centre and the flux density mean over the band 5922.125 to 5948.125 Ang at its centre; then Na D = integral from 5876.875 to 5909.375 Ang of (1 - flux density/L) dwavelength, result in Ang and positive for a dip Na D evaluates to 2.0 Ang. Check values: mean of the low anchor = 4.53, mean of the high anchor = 4.31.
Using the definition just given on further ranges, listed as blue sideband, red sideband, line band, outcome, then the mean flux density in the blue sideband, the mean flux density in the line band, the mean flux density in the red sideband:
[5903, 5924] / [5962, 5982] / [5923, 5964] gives 1.1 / 4.4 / 4.37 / 4.56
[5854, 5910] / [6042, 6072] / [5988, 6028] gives 0.5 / 4.3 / 4.49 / 4.66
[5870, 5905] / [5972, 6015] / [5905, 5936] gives 0.0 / 4.25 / 4.33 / 4.51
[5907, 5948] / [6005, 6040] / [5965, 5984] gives -0.5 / 4.35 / 4.54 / 4.47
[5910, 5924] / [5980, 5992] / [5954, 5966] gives -0.4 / 4.44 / 4.61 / 4.47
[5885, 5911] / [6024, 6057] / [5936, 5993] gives -1.9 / 4.11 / 4.48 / 4.6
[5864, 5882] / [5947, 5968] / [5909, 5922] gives 0.3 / 4.57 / 4.42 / 4.47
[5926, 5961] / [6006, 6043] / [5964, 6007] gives -1.0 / 4.34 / 4.52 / 4.48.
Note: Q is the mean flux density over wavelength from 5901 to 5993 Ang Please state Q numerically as 4.42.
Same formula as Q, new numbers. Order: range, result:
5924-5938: 4.2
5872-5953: 4.3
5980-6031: 4.48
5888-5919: 4.17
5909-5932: 4.34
